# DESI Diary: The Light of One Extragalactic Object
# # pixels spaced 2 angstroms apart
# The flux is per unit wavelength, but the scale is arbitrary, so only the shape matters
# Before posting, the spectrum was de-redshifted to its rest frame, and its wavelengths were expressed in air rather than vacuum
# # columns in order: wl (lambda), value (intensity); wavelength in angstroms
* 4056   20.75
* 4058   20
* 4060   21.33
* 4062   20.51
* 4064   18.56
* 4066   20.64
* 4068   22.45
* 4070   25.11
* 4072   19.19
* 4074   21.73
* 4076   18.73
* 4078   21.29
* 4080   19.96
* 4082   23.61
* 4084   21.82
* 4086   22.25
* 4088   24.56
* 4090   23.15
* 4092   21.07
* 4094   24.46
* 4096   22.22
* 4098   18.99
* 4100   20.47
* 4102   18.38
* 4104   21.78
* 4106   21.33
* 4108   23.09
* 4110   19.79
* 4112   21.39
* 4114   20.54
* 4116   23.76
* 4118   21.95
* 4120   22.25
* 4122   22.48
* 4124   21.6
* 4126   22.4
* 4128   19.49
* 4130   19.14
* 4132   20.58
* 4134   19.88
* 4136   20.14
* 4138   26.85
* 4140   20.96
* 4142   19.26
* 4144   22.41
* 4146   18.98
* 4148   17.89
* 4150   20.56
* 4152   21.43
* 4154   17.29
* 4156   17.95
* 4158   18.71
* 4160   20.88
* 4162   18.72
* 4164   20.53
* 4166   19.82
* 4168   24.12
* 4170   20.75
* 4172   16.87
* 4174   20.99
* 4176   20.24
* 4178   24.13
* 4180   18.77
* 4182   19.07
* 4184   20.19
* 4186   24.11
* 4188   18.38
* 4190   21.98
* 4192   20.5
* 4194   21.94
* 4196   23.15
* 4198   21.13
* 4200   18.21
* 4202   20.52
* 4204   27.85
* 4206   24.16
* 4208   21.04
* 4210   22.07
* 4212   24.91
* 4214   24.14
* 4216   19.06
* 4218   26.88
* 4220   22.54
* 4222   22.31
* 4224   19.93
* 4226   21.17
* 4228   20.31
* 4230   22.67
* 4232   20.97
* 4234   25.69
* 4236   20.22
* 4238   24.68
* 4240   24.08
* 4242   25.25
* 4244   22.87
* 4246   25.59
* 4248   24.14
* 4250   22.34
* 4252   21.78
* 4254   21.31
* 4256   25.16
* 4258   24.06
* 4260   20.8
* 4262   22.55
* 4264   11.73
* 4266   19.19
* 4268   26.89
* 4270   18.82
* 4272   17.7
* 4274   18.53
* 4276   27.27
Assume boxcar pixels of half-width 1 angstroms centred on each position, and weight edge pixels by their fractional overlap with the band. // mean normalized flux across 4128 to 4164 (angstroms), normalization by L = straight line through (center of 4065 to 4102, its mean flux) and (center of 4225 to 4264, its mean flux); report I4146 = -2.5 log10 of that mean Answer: 0.101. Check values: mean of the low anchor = 21.7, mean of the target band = 20.1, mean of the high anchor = 22.6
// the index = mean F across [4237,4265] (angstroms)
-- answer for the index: 22.6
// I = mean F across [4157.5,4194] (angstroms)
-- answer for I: 20.6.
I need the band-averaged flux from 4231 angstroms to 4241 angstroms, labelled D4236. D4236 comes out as 23.1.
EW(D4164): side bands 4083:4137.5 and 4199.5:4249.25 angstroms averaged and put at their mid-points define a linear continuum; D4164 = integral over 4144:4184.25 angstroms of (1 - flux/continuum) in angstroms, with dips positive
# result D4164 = 4.0 angstroms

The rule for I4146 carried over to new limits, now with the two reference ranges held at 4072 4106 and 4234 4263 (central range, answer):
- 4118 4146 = 0.03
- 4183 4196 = 0.06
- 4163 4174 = 0.10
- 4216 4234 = 0.04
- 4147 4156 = 0.16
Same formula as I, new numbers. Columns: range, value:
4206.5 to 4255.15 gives 22.8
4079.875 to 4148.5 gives 21.4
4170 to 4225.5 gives 21.6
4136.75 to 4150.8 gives 21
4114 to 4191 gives 20.7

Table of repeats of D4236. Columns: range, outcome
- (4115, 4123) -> 22.6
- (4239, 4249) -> 24.4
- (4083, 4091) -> 22.9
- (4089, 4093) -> 22.1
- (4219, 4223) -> 22.4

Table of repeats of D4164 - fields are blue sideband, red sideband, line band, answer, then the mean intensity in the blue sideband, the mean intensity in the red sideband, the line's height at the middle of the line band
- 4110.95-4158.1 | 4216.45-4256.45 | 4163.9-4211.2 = 1.28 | 20.8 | 22.9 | 21.9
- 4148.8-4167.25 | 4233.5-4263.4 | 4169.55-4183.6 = 0.16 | 19.6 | 23.2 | 20.3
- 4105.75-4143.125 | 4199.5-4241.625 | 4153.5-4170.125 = 1.52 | 21.4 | 22.6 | 21.9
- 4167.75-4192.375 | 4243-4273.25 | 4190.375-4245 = -3.56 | 20.7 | 21.6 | 21.1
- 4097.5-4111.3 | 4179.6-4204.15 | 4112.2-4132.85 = -0.71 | 20.6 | 21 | 20.7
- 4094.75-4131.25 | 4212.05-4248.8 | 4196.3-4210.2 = 0.22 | 21.2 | 23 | 22.6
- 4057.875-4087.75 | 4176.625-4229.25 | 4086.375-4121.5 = -0.54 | 21.3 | 21.9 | 21.4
